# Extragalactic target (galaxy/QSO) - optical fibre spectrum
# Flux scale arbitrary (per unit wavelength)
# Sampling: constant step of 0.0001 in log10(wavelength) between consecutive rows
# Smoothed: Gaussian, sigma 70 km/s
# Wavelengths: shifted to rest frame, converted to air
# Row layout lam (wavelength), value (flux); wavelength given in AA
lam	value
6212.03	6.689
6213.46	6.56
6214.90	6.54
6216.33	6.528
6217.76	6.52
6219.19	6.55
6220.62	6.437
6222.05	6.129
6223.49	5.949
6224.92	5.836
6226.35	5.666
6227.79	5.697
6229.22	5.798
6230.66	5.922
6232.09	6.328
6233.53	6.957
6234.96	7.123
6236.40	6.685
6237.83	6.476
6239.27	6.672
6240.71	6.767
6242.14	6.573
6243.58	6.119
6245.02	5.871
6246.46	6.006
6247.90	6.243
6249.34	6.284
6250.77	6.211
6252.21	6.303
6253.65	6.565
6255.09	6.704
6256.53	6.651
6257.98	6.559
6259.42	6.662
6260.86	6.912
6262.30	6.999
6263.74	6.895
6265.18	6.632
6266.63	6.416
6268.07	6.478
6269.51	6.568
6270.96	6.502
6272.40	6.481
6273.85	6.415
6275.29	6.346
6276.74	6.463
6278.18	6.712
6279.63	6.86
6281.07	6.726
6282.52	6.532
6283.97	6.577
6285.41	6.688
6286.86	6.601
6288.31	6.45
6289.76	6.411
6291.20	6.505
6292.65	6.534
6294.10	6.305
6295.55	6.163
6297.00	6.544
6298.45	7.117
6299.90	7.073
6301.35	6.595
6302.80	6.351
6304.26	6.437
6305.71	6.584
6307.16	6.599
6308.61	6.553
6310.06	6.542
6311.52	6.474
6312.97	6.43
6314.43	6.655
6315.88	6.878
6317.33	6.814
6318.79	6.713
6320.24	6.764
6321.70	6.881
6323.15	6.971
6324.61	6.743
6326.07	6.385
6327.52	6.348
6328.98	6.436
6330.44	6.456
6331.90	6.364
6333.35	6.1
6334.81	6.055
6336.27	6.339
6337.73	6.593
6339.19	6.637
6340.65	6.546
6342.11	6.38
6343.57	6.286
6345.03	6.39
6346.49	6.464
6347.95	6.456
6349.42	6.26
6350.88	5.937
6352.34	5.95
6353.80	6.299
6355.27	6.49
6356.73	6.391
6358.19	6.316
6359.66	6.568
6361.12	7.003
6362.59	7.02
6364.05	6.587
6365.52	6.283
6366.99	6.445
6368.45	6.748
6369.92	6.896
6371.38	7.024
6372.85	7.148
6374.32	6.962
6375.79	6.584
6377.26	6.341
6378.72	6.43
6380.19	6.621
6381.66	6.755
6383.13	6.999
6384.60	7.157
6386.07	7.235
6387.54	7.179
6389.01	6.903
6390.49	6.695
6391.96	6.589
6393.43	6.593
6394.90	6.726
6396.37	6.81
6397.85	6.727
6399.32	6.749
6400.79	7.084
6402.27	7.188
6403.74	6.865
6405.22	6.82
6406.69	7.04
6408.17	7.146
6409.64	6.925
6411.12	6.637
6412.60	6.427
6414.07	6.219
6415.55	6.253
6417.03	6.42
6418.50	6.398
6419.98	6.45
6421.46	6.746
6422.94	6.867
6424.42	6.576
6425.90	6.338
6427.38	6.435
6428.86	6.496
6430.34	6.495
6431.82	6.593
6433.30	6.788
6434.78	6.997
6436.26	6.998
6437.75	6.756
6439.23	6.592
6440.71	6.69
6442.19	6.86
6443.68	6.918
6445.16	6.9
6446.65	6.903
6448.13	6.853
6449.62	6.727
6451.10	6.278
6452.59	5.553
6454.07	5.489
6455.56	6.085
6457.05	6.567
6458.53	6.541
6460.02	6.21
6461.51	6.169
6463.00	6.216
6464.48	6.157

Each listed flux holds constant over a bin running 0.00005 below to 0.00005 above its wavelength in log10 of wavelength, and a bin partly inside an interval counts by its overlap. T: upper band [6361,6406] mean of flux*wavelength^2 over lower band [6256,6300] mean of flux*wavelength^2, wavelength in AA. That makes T 1.1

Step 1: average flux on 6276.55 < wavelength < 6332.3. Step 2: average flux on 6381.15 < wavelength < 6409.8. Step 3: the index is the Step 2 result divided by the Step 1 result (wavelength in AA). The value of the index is 1.05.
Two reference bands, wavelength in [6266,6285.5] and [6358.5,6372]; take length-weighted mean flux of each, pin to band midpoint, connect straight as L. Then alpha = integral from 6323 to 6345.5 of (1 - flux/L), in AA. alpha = 0.8 AA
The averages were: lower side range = 6.55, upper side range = 6.71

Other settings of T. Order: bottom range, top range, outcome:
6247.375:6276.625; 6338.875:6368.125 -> 1.01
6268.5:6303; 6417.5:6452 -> 1.07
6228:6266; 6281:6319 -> 1.03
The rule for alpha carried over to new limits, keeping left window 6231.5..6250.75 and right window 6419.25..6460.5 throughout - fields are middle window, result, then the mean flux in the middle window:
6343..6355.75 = 0.5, 6.28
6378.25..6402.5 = -1.1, 6.85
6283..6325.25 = -0.8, 6.62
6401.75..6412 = -0.6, 6.93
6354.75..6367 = -0.1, 6.57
